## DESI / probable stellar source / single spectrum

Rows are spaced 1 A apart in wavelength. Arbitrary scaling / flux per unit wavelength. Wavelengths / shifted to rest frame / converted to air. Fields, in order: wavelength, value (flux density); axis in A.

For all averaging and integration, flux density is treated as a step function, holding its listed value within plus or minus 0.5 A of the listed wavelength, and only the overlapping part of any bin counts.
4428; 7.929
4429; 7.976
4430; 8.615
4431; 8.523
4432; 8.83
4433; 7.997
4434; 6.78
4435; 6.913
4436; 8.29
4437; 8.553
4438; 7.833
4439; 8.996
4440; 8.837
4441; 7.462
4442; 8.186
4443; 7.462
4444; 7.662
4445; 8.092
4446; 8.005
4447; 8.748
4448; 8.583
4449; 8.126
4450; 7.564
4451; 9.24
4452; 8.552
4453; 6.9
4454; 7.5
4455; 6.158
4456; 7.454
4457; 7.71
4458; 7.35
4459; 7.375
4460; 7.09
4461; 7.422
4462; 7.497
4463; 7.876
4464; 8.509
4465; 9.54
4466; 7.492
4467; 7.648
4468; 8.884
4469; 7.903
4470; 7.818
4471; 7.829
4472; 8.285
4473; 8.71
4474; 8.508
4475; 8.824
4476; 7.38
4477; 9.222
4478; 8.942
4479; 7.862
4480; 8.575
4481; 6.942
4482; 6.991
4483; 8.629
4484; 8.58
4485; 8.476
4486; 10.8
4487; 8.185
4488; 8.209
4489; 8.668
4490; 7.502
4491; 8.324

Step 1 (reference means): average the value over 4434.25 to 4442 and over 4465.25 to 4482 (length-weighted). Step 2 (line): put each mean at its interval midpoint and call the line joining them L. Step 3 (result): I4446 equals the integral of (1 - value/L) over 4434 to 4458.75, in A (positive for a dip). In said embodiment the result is 0.64 A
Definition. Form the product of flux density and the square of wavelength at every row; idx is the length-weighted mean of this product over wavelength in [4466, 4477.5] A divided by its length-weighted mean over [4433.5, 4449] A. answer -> 1.04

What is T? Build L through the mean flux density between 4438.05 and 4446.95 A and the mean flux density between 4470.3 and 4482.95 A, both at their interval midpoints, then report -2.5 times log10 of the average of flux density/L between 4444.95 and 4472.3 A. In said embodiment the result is 0.034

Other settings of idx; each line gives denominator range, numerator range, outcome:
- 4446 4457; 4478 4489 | 1.08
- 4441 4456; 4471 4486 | 1.07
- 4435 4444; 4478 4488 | 1.05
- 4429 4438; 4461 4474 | 1.03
